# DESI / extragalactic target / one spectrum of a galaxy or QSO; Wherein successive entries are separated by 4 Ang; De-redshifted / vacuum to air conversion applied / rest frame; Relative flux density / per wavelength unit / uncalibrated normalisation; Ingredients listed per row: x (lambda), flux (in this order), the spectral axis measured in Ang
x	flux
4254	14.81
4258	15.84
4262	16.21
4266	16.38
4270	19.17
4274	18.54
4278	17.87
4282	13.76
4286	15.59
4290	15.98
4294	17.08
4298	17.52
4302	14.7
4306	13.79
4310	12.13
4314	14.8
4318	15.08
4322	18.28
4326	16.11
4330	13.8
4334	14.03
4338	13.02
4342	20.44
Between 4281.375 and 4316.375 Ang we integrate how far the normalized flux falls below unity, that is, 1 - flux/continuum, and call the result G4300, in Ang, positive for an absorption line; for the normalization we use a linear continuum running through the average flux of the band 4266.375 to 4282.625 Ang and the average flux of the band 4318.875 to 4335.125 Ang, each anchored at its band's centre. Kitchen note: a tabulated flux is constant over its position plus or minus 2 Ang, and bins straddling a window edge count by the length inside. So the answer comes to 3.3 Ang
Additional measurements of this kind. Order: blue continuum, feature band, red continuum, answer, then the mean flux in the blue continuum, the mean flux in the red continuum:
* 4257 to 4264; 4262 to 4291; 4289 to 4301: -0.7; 16.1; 16.8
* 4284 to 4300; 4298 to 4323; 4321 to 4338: 1.5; 16.5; 15.1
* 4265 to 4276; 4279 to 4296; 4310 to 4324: 1.4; 18.2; 15.5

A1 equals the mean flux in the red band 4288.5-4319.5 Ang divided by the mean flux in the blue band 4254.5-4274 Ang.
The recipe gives 0.89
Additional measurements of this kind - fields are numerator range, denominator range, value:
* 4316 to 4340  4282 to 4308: 0.96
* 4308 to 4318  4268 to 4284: 0.80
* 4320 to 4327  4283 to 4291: 1.12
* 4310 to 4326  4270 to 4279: 0.84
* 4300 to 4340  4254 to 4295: 0.88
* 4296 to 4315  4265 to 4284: 0.85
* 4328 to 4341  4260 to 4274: 0.81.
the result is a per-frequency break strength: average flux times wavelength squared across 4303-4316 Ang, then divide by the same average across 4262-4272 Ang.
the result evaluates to 0.80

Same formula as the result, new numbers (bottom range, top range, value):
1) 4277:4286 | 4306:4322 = 0.95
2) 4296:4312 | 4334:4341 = 1.00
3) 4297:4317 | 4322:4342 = 1.07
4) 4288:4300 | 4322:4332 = 0.94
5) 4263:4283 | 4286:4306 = 0.94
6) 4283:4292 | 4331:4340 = 0.89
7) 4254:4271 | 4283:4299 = 1.00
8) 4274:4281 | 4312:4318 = 0.87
